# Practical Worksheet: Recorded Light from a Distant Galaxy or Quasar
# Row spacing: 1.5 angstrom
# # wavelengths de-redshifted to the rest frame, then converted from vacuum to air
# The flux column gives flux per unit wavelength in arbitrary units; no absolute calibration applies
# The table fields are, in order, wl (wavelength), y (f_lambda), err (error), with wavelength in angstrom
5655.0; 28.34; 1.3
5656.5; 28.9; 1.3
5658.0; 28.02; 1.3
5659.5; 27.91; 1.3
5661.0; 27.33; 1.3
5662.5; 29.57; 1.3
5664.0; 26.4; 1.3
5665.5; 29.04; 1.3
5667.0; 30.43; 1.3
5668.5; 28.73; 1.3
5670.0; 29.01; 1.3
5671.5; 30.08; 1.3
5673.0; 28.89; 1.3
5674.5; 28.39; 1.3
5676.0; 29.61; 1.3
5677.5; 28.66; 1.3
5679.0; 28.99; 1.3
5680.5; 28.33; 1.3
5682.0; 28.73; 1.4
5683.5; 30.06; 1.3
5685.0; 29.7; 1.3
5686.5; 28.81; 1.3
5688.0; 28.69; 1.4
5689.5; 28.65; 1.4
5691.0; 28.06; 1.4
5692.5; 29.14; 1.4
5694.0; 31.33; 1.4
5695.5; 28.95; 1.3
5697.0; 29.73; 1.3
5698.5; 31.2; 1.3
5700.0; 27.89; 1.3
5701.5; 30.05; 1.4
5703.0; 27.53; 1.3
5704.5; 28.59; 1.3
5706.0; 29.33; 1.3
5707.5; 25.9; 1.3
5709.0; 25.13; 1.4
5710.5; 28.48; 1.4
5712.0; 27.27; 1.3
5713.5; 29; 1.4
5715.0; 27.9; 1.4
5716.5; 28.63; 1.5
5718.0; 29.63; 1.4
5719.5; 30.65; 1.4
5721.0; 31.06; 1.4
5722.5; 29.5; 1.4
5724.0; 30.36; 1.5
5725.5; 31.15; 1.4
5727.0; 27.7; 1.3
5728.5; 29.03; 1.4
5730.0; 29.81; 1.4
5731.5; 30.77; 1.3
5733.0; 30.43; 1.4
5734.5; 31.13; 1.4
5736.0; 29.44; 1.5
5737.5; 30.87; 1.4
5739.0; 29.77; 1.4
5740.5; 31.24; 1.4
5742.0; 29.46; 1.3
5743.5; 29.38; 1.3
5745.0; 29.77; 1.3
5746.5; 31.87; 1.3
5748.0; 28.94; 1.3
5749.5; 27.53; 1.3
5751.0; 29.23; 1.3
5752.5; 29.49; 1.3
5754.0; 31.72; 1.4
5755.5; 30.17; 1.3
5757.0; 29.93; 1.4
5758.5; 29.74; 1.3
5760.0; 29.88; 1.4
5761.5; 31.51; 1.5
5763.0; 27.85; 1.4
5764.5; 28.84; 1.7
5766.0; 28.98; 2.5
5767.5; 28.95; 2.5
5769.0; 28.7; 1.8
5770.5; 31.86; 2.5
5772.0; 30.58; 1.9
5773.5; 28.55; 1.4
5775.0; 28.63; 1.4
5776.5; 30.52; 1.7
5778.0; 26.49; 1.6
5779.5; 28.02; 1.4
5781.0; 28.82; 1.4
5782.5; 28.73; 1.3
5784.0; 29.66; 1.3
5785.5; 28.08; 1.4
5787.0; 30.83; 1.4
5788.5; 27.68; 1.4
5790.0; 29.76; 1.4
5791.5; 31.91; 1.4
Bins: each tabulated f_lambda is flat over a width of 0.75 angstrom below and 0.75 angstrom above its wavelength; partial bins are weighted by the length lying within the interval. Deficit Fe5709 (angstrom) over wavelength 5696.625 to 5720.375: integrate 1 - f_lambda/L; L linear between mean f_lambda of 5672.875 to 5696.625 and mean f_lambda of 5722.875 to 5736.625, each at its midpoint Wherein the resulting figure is 0.8 angstrom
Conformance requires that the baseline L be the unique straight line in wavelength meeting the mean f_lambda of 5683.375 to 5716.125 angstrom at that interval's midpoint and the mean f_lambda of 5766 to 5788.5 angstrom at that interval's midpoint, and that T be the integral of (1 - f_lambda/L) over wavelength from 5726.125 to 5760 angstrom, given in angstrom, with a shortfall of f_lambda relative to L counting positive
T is -1.13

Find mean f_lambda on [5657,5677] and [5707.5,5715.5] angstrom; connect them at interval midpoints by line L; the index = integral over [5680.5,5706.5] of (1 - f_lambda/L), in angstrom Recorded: -1.16 angstrom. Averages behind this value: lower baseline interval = 28.7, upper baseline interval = 27.4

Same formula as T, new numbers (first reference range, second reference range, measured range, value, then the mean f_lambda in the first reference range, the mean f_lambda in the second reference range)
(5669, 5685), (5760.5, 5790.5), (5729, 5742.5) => -0.5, 29.1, 29.2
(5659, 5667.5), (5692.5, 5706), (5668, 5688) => -0.2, 28.4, 29.4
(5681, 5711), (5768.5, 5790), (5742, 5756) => -0.4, 28.8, 29.1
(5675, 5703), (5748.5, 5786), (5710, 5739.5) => -0.4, 29.2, 29.3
